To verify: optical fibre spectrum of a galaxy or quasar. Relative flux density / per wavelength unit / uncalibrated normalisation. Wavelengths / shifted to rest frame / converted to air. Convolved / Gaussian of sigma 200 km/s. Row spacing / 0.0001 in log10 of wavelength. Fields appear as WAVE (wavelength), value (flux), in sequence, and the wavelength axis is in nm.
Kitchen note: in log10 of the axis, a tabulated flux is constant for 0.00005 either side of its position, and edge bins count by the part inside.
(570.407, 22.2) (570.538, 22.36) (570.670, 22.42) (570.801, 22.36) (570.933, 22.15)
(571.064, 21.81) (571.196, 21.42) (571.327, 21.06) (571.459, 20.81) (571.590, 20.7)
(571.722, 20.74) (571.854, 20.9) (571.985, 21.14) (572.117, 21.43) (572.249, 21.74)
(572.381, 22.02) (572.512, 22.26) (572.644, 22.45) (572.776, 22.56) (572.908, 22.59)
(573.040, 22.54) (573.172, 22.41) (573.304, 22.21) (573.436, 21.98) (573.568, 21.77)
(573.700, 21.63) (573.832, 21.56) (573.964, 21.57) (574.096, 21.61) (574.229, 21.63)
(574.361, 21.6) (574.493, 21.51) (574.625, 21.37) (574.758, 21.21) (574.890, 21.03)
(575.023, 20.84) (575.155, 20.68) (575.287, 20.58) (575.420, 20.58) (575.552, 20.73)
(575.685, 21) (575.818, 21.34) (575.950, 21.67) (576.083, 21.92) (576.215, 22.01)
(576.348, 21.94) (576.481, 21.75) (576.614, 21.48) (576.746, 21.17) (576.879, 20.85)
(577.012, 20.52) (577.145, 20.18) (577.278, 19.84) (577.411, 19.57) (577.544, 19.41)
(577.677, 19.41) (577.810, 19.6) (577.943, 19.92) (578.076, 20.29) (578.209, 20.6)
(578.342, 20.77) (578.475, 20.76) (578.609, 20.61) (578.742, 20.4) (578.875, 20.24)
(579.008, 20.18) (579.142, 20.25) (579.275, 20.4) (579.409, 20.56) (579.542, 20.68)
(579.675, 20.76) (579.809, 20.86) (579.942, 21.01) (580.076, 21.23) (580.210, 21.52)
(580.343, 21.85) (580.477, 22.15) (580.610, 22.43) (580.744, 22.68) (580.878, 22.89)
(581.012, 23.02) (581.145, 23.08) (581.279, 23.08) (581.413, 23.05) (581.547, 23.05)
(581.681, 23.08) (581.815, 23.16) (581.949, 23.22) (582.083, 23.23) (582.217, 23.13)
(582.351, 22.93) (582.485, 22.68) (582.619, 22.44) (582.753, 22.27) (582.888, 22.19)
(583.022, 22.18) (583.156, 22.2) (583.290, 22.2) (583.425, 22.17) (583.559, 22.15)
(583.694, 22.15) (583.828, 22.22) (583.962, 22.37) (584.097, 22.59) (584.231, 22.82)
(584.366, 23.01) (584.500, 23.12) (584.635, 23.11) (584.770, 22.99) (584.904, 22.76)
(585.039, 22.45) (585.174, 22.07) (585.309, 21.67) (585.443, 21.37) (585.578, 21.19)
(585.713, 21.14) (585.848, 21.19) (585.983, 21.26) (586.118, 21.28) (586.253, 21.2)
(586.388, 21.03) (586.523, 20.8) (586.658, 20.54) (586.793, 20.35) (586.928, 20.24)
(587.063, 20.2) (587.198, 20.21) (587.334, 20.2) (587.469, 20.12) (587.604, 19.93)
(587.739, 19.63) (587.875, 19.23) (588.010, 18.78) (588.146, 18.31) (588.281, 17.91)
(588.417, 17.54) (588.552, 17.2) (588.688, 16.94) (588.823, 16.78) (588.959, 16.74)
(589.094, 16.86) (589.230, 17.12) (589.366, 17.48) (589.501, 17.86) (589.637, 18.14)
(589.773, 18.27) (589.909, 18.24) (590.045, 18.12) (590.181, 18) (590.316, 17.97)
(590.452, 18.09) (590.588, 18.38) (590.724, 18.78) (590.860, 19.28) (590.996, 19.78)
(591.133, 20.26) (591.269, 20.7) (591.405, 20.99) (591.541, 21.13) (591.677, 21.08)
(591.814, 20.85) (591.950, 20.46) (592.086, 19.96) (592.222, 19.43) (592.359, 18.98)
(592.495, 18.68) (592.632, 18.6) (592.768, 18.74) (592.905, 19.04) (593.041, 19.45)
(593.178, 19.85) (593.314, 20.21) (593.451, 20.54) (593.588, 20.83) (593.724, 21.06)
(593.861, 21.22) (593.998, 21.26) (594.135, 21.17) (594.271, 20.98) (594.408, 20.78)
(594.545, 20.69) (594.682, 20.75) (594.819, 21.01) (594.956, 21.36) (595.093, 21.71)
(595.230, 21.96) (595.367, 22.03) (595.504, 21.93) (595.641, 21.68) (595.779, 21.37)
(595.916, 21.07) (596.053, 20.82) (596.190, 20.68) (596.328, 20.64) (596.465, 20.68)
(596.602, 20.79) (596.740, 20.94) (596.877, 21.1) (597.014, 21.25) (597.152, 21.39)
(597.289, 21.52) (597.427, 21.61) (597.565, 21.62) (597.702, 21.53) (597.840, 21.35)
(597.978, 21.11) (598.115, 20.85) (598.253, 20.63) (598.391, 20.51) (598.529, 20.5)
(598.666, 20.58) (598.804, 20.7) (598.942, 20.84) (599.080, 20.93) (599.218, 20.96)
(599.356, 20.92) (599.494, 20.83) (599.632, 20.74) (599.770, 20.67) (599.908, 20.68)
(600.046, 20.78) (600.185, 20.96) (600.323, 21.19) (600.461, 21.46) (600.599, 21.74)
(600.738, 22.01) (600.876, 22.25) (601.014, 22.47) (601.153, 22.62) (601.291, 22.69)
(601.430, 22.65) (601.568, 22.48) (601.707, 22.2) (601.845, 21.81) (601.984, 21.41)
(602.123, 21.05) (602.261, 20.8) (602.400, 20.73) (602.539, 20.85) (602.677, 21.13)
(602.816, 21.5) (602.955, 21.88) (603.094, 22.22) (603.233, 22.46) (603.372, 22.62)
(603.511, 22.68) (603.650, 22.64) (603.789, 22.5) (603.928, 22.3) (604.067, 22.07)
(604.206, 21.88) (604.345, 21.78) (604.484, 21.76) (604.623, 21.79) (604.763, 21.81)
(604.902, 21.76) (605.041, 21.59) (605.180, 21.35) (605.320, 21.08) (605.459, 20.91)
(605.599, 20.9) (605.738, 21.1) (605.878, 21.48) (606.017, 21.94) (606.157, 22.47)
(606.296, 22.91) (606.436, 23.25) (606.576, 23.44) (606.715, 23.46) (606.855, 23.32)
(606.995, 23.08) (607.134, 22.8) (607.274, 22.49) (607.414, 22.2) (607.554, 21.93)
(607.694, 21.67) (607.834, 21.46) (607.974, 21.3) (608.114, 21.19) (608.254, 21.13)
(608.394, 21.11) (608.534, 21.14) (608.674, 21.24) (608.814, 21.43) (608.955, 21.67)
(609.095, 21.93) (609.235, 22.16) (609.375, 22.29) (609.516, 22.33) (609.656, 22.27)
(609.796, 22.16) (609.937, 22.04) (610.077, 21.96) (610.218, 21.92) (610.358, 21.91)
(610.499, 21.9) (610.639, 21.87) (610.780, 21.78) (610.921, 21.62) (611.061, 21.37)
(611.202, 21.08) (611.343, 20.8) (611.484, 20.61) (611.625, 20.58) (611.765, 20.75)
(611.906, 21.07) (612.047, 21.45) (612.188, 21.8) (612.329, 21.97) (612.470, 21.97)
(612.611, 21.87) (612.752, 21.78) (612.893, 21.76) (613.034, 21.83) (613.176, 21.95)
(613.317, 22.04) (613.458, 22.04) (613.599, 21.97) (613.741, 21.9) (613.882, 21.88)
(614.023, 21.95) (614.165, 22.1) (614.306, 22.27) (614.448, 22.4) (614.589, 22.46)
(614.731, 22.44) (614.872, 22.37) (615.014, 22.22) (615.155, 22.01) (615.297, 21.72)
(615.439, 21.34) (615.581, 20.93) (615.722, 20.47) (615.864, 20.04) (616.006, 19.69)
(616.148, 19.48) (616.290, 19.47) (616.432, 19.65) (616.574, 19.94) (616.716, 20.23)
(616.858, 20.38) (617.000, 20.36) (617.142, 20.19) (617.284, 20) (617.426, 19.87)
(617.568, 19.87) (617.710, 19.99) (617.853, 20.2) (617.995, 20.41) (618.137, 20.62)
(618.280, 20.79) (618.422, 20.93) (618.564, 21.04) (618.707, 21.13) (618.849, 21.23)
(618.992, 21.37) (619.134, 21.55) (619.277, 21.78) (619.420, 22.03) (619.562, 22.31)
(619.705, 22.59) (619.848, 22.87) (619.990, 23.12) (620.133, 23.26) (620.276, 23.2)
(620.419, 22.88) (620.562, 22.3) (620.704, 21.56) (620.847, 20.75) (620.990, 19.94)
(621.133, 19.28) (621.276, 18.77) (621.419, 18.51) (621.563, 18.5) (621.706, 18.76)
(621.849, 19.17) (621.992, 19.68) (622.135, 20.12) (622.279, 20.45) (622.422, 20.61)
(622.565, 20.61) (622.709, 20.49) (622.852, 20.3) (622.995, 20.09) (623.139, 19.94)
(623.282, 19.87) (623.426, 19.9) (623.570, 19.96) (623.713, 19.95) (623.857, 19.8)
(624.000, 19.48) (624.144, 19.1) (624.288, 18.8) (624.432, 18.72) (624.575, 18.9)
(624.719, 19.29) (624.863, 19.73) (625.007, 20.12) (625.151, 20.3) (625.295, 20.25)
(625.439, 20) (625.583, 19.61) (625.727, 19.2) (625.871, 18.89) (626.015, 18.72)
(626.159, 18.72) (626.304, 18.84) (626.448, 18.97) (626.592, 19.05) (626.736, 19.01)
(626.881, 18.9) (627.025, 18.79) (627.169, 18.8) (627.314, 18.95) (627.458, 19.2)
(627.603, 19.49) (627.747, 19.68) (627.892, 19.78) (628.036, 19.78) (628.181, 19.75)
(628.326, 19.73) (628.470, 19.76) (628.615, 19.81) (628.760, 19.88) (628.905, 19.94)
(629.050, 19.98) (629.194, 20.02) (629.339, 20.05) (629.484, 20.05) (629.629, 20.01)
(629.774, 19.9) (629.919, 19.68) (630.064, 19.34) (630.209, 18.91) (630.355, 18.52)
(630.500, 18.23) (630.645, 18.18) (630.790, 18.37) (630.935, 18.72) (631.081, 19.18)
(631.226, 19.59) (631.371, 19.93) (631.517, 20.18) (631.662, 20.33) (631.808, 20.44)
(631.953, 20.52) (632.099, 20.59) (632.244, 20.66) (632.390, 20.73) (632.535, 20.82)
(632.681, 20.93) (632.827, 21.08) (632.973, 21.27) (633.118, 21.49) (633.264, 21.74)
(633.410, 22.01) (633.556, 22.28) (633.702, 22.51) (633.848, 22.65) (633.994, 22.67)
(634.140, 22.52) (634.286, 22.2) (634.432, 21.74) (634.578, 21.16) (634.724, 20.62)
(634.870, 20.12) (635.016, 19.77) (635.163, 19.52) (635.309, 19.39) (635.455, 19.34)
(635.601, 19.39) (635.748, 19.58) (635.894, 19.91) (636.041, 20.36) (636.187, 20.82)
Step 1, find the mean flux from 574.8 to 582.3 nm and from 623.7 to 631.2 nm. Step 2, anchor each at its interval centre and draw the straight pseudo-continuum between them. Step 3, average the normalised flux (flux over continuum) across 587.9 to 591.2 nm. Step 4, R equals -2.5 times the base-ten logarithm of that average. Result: 0.16 mag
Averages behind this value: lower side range 21.3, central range 18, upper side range 19.4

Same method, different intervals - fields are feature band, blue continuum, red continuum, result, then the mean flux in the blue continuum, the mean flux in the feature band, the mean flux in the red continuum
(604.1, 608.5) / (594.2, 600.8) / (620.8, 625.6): -0.068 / 21.1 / 21.9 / 19.7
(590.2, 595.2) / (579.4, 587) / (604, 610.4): 0.099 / 22.1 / 20.1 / 21.9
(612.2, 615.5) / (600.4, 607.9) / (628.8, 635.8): -0.028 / 22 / 22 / 20.4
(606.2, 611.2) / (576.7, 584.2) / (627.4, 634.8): -0.059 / 21.6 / 22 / 20.3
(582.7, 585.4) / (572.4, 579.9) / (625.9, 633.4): -0.078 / 21.1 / 22.4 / 19.7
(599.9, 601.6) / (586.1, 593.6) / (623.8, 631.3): -0.138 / 19.2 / 21.9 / 19.4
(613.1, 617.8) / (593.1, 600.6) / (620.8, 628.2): -0.057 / 21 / 21.1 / 19.5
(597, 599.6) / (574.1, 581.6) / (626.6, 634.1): -0.016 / 21.1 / 21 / 20.1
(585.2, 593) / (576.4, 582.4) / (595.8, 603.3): 0.103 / 21.4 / 19.4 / 21.3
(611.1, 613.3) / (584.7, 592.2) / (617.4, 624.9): -0.060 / 19.7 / 21.4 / 20.5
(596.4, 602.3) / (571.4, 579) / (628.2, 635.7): -0.026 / 21.1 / 21.3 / 20.3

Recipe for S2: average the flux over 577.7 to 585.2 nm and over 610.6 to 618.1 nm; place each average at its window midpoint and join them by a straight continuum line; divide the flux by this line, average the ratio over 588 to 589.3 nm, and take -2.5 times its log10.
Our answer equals 0.25 mag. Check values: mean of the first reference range 21.9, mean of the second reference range 21.2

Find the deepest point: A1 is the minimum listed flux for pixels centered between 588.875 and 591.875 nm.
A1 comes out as 16.74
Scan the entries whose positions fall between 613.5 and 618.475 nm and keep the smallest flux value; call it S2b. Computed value 19.47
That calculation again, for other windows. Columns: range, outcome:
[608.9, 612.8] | 20.58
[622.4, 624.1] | 19.48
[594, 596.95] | 20.64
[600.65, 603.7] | 20.73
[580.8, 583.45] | 22.17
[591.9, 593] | 18.6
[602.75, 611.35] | 20.8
